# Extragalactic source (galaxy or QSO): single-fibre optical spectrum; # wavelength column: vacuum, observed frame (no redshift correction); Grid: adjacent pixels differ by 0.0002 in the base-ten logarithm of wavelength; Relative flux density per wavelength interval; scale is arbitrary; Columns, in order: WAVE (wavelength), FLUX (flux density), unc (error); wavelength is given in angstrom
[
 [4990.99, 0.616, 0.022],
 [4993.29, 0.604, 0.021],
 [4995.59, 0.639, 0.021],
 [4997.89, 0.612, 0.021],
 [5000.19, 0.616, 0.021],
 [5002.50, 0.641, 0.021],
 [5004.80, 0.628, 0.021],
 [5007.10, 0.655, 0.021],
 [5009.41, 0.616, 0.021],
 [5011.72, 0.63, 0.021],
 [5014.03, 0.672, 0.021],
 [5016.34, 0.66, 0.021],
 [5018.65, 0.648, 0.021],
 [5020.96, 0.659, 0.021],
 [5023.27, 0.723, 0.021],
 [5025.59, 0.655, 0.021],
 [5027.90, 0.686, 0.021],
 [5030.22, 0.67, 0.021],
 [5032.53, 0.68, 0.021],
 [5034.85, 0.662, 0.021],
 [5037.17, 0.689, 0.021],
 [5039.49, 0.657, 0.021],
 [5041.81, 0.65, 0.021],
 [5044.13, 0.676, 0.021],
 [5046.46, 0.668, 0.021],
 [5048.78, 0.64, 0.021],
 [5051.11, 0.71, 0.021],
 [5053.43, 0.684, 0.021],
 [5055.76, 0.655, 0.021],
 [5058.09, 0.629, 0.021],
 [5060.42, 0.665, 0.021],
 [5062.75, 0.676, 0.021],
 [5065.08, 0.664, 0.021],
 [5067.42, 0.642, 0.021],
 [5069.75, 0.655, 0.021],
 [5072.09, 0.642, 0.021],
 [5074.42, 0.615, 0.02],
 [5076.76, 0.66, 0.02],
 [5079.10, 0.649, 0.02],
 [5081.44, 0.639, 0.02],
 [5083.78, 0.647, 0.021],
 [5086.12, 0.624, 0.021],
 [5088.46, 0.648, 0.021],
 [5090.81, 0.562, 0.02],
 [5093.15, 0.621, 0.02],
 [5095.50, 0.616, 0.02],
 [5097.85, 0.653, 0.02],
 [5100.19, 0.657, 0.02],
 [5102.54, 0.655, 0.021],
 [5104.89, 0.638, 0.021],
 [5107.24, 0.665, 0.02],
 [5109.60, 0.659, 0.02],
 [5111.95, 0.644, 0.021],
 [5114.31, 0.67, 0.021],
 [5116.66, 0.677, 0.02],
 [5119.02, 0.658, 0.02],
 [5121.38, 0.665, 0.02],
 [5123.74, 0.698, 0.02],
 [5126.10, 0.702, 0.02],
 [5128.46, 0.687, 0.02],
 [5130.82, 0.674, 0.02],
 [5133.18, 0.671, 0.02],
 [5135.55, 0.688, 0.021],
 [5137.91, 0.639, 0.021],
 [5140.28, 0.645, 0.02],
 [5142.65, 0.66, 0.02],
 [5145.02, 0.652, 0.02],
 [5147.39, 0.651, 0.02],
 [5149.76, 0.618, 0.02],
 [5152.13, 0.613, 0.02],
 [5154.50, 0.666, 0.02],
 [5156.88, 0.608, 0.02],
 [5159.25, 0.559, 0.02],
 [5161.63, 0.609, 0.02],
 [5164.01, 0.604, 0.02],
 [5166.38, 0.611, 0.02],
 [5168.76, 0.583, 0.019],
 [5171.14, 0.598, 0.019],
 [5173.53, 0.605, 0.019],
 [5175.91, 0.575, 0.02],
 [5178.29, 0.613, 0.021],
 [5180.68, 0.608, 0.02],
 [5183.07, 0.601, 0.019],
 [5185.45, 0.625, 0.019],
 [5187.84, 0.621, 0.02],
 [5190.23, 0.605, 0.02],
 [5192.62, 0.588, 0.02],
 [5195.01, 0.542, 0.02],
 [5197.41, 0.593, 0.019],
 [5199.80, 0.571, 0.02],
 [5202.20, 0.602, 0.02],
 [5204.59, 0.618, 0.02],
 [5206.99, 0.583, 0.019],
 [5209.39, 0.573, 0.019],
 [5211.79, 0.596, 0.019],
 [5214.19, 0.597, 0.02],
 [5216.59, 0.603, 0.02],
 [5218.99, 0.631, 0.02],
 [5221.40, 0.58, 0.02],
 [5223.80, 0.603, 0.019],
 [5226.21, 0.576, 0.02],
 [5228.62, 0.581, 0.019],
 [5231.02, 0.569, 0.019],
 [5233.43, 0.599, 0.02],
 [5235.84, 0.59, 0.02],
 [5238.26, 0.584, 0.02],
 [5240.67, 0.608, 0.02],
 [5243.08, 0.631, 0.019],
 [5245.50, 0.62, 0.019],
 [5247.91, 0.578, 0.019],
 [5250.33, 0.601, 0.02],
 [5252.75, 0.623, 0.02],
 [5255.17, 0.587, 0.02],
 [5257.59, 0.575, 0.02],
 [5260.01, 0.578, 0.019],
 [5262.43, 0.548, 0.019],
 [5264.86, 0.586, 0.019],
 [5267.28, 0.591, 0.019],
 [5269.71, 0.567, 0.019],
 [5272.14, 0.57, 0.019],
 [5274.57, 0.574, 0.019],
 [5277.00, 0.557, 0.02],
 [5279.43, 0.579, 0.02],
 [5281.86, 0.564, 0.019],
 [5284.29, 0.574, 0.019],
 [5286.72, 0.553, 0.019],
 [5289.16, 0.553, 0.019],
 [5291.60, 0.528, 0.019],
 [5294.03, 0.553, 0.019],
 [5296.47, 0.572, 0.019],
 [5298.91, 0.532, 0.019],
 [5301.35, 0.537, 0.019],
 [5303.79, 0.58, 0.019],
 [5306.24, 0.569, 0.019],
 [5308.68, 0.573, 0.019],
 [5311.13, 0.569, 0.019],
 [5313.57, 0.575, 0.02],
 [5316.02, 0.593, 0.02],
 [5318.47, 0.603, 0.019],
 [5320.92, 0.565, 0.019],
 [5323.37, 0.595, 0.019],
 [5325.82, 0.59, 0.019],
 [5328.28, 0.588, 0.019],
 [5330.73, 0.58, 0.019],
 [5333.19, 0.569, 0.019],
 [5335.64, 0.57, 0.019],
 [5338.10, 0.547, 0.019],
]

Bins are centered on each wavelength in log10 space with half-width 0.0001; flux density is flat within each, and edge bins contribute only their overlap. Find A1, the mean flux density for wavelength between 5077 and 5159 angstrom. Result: 0.65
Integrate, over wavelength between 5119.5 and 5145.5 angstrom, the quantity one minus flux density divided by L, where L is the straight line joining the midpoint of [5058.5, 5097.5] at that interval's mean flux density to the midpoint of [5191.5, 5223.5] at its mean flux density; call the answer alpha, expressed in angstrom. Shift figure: -2.20 angstrom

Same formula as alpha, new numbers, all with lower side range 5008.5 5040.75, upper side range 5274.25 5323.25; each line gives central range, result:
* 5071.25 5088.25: 0.1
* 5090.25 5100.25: 0.3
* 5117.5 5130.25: -1.1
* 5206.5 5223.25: 0.0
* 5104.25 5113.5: -0.3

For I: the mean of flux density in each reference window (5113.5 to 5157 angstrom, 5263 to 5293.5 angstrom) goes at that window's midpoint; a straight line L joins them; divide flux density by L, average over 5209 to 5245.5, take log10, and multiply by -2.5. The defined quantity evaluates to 0.01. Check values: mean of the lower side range 0.661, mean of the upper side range 0.566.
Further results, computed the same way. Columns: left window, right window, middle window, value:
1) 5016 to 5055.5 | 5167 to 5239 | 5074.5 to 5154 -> -0.03 mag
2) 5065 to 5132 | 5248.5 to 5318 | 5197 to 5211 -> 0.03 mag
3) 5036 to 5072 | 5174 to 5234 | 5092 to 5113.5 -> -0.01 mag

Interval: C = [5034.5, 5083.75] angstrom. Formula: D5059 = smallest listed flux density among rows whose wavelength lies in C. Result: 0.615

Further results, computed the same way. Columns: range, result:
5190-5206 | 0.542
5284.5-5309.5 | 0.528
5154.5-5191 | 0.559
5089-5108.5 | 0.562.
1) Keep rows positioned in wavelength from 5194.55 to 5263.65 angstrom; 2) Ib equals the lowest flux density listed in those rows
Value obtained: 0.542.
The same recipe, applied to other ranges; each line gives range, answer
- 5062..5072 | 0.642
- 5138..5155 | 0.613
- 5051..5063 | 0.629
